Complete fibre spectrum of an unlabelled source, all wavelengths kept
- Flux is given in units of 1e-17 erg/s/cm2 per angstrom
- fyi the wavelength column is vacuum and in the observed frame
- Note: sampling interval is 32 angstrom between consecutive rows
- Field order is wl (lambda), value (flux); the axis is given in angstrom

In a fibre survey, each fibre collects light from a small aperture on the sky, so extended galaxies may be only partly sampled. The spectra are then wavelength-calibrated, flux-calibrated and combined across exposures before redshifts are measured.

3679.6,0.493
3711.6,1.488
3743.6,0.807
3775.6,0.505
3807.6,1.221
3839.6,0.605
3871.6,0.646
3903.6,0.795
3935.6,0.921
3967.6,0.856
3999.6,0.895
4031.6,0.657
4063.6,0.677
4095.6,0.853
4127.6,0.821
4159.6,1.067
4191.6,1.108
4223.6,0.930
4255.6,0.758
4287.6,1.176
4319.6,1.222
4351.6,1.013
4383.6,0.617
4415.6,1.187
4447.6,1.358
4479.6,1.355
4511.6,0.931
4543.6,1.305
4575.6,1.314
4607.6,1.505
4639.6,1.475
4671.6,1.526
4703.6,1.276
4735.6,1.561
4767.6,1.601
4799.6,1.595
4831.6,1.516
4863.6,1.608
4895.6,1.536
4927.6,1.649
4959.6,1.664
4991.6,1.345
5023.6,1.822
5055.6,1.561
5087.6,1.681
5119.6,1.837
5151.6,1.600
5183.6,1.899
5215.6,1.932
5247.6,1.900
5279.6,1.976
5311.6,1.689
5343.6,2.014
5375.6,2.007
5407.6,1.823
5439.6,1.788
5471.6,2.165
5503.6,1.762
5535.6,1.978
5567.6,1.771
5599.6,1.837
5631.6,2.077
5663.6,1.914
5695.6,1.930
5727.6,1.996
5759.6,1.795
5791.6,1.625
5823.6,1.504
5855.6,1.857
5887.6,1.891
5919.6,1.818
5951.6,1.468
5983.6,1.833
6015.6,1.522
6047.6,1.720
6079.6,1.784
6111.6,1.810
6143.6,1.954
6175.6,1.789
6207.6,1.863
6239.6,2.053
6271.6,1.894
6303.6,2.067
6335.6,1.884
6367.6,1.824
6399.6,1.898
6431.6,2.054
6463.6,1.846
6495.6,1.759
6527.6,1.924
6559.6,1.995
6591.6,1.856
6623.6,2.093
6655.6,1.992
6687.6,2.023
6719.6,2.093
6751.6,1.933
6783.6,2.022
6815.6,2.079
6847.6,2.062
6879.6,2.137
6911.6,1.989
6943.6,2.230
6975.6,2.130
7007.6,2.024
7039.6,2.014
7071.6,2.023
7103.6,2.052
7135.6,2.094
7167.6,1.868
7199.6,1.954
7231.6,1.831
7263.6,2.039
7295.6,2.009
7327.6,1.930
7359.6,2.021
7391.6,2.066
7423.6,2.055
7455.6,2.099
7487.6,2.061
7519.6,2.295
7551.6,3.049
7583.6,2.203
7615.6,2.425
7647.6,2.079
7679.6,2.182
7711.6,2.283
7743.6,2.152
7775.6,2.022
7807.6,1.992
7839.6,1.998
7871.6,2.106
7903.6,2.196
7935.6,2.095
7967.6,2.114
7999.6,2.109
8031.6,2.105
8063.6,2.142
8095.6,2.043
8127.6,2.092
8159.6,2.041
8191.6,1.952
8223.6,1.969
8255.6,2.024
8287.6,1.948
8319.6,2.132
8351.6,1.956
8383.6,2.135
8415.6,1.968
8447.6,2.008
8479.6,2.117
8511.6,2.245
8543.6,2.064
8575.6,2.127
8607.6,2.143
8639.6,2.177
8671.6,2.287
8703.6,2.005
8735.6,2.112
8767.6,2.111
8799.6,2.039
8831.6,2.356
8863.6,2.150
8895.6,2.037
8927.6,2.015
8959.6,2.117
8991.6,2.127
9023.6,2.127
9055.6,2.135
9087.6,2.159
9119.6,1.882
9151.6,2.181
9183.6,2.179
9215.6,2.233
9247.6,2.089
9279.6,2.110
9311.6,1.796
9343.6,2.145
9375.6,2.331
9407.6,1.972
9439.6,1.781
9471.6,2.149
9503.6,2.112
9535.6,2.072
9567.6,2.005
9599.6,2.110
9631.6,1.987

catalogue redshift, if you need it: 0.148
